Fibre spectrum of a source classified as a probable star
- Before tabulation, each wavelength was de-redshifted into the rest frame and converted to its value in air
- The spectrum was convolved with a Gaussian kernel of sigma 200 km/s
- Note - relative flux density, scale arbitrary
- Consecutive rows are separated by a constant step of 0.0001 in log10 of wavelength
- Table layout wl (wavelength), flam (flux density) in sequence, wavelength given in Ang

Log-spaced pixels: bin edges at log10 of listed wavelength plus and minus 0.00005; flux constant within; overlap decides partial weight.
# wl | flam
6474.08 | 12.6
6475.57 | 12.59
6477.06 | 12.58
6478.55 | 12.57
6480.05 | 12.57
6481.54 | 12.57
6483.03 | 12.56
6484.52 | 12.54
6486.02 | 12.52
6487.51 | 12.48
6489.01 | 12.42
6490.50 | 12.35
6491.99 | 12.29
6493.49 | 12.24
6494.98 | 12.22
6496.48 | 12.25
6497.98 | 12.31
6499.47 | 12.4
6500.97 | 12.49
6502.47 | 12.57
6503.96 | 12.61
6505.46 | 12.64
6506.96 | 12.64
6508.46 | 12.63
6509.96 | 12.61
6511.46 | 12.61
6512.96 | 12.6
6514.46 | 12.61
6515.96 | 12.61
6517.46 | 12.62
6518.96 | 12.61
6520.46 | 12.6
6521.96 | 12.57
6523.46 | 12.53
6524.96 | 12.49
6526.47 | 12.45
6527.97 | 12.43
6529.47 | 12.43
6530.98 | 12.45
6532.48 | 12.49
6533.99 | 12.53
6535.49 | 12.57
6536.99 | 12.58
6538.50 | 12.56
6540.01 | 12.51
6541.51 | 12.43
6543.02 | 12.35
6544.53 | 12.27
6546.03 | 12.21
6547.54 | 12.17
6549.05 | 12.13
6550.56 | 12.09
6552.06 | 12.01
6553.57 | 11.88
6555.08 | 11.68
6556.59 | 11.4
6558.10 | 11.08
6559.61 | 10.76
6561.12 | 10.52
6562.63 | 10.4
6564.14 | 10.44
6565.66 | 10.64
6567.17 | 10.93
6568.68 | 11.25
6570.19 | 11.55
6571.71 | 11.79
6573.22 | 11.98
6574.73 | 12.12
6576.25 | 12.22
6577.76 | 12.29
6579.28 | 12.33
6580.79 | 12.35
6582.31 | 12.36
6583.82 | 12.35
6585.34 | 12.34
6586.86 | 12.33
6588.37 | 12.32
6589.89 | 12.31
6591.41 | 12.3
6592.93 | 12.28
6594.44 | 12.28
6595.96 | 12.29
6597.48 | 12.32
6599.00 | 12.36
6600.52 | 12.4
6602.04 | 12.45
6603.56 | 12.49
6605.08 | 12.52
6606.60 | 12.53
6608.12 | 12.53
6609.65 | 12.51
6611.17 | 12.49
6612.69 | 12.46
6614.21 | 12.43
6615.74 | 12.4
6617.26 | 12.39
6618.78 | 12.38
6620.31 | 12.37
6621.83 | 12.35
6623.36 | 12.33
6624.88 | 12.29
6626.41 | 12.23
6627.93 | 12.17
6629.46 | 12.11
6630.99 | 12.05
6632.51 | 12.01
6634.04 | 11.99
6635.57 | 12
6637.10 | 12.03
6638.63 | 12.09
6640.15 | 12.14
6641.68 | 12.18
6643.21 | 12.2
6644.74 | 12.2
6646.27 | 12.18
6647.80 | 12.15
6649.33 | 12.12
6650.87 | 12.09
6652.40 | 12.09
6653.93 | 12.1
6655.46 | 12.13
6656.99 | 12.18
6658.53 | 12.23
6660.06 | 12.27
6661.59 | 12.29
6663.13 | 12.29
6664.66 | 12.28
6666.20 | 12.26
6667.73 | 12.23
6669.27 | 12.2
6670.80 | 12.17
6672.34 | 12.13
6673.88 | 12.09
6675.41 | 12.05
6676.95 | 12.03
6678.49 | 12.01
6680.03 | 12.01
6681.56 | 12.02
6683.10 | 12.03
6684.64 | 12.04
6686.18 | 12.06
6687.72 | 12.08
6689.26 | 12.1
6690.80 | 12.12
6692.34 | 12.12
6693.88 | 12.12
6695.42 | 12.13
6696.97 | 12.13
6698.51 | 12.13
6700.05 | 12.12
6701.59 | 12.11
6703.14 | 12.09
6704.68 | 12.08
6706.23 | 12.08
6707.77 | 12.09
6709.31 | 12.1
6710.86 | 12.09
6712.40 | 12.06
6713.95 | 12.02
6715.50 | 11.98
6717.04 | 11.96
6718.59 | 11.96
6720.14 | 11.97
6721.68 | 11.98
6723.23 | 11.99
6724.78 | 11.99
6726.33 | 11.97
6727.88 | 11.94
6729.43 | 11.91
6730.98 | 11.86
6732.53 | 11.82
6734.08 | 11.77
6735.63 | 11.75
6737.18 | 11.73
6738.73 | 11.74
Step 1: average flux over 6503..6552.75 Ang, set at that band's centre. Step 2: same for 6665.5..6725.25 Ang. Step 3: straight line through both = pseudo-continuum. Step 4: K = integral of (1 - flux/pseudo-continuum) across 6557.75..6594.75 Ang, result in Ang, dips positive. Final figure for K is 1.8 Ang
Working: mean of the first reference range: 12.5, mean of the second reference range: 12.1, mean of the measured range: 11.7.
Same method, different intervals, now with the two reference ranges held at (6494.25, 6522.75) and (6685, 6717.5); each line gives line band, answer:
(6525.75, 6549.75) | 0.1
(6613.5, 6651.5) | 0.2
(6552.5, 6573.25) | 2.1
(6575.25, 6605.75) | 0.0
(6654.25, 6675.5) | -0.1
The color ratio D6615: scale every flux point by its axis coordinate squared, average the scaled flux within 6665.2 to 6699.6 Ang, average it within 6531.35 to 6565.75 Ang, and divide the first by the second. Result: 1.1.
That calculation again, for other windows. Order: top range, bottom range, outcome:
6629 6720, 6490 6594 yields 1.04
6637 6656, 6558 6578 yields 1.10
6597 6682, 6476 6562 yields 1.03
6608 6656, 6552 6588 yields 1.07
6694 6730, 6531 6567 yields 1.07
